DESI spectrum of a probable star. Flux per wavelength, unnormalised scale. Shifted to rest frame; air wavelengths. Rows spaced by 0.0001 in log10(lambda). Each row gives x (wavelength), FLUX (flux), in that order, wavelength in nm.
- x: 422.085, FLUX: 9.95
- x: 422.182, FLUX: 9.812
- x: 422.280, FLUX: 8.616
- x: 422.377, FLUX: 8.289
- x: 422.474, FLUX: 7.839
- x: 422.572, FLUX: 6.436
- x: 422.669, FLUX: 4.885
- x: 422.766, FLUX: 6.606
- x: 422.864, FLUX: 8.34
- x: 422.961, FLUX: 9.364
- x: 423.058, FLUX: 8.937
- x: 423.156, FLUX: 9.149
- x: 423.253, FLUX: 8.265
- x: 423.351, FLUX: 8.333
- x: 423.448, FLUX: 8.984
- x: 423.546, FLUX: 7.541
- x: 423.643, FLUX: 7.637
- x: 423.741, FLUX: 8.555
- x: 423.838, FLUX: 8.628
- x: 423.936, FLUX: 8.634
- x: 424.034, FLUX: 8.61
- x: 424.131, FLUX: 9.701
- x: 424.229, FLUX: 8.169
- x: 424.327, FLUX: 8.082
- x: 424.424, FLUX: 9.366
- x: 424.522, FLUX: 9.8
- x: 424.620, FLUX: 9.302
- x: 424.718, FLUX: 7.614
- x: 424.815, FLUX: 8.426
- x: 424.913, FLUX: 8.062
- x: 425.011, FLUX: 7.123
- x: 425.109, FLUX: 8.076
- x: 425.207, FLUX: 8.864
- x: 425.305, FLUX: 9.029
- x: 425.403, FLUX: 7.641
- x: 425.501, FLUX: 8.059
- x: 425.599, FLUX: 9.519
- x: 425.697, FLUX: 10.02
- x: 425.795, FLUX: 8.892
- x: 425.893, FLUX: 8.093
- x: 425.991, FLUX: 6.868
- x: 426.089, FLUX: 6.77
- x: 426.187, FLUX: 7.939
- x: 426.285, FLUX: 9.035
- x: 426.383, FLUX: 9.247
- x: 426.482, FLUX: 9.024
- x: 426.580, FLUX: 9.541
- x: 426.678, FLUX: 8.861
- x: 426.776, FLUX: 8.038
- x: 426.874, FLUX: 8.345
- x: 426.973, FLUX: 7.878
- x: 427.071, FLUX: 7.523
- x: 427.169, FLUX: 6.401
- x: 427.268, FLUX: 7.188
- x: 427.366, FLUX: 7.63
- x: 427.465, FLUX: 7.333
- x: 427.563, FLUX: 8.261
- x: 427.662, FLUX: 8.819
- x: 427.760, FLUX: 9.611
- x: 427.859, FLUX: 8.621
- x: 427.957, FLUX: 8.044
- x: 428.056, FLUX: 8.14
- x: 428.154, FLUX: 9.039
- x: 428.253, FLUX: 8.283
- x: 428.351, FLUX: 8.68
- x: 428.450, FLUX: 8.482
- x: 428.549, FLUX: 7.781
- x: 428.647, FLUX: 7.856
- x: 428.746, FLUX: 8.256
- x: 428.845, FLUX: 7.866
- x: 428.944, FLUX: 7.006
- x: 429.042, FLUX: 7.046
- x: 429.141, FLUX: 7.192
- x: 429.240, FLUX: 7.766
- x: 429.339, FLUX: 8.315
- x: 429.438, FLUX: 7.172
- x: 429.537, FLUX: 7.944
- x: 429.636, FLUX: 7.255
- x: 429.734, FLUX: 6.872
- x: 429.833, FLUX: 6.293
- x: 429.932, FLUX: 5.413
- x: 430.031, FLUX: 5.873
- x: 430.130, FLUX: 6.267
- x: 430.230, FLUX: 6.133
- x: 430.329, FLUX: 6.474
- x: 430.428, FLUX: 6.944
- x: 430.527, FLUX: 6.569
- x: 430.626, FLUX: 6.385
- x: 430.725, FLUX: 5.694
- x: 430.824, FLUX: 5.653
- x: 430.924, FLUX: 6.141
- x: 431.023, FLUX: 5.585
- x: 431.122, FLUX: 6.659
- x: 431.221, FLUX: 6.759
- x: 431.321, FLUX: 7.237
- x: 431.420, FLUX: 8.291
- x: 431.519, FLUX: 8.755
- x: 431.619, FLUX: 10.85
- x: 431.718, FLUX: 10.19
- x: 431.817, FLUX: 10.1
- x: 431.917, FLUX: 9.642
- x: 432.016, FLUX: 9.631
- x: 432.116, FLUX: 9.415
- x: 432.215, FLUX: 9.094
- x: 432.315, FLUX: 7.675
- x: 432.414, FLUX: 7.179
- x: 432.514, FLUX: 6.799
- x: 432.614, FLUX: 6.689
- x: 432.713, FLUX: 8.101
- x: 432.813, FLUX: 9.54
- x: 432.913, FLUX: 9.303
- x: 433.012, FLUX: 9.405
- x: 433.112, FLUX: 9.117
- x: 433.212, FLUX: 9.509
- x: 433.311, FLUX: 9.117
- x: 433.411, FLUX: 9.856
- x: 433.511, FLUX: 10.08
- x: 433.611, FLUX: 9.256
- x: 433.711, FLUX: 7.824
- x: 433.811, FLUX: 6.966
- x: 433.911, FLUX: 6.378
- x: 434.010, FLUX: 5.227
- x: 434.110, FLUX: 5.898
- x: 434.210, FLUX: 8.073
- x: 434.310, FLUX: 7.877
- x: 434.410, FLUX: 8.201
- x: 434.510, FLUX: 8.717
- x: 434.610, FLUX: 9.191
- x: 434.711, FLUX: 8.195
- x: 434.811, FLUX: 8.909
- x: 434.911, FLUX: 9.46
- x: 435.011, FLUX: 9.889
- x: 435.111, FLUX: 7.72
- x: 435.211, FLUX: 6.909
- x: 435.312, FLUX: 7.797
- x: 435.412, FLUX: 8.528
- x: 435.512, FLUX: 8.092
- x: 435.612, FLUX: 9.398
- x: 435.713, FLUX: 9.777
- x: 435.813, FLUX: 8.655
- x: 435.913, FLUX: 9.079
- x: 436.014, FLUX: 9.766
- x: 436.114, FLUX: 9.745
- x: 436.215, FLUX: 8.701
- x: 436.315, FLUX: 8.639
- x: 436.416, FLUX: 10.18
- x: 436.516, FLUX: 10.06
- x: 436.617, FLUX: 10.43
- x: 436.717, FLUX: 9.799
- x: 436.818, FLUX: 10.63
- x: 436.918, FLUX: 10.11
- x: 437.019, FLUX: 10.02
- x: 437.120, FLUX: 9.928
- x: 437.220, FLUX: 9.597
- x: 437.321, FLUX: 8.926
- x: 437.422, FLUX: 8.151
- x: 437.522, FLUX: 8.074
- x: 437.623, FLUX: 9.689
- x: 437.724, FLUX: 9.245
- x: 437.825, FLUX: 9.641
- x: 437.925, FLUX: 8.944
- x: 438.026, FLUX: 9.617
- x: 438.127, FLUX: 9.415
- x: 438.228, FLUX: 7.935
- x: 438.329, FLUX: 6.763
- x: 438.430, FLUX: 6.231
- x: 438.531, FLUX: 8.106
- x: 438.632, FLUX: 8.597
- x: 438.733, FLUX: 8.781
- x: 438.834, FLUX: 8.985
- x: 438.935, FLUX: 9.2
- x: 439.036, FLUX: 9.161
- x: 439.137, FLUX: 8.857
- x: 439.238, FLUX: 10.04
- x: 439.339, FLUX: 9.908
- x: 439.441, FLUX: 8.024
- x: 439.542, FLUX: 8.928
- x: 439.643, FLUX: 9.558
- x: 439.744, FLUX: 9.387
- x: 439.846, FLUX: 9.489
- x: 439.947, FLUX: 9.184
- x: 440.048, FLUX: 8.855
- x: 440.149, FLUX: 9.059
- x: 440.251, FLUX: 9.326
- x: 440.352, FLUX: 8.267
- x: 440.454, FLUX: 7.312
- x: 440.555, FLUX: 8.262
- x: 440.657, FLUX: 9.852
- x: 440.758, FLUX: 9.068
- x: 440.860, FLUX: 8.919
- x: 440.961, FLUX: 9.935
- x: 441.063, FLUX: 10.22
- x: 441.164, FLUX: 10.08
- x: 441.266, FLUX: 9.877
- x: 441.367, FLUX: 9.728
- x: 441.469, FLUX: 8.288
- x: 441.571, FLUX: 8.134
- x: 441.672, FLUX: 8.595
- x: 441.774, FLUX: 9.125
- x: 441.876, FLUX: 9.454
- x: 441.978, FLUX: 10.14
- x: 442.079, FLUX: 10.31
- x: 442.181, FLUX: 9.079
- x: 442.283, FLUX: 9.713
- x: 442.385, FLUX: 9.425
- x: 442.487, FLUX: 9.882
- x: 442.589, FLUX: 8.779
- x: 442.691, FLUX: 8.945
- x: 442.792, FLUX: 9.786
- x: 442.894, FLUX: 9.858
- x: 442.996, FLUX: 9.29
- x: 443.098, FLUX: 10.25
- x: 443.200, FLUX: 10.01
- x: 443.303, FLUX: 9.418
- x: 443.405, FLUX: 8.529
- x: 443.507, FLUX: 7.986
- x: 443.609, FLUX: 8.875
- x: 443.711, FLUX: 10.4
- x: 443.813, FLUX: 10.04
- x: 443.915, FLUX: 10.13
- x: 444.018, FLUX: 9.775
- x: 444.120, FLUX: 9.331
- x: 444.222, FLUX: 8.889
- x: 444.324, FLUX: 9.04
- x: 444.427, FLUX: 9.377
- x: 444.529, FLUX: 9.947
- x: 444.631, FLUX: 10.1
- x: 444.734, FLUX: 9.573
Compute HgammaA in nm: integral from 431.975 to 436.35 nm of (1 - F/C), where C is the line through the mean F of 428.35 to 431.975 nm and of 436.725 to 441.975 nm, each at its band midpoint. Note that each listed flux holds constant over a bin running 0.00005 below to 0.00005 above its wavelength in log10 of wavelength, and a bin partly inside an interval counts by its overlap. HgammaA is -0.20 nm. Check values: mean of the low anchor 7.38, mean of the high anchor 9.06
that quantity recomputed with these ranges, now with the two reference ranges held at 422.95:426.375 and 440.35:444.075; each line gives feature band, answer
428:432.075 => 0.57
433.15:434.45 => 0.13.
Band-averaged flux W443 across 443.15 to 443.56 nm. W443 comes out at 8.97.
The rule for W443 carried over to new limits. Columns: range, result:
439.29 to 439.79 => 9.15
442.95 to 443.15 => 9.79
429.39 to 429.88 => 7.12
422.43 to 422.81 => 6.42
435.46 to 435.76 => 9.07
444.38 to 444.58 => 9.69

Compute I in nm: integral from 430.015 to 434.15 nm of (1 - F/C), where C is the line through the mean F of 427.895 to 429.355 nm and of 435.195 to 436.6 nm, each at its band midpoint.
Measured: 0.32 nm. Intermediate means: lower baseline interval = 7.98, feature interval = 7.84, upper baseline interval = 9.03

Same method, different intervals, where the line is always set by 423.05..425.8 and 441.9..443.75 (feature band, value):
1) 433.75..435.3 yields 0.21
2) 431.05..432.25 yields 0.01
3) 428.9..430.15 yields 0.26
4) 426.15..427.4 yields 0.07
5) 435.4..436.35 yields 0.01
